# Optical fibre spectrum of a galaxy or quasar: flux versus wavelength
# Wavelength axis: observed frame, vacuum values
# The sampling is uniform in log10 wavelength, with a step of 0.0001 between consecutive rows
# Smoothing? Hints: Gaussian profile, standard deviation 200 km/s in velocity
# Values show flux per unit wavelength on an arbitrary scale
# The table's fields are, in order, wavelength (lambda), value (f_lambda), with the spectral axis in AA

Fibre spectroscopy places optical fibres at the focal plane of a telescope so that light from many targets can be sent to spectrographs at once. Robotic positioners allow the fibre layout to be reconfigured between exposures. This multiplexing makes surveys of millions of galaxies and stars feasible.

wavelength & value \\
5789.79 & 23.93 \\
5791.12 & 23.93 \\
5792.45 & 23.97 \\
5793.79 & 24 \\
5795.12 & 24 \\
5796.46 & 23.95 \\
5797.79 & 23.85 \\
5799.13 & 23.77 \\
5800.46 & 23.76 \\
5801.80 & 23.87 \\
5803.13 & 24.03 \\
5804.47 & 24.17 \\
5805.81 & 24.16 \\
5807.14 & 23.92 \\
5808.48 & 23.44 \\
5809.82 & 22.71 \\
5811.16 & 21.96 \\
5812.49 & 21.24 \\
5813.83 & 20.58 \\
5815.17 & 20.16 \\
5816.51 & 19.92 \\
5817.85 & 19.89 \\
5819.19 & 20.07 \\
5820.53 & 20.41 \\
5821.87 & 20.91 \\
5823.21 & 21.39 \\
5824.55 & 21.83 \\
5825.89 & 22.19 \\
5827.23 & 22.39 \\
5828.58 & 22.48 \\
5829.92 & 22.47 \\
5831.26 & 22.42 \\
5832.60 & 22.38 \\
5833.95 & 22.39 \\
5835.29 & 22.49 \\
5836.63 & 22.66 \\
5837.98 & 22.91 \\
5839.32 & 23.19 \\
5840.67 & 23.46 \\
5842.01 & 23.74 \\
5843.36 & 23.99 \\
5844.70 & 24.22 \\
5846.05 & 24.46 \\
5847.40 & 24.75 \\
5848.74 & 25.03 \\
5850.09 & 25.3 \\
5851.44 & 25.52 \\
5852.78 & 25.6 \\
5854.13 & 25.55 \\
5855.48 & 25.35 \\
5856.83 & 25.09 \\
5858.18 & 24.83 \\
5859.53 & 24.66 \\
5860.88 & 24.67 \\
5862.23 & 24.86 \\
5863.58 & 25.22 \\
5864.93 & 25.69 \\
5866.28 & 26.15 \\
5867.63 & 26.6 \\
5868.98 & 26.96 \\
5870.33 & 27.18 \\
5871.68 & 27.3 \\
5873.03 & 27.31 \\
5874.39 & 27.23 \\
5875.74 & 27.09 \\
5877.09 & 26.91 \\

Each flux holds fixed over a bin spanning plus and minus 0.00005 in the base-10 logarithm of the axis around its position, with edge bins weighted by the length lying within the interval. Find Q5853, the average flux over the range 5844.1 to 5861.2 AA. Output 25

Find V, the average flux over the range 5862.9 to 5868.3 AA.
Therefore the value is 25.9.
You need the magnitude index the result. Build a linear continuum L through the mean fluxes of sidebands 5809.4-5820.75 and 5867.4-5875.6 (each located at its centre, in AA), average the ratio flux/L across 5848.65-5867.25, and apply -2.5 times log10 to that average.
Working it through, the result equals 0.01 mag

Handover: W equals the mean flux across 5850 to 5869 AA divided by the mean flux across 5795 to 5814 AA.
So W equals 1.09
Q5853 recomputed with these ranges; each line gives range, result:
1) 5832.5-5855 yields 24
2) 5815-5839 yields 21.7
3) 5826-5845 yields 22.9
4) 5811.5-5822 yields 20.4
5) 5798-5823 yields 22.2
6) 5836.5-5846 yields 23.6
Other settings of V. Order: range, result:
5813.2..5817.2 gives 20.2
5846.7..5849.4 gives 24.9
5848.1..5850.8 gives 25.1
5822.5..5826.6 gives 21.8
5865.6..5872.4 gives 26.9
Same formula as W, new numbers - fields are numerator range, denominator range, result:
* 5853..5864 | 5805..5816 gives 1.12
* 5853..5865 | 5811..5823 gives 1.22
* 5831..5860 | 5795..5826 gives 1.08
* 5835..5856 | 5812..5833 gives 1.14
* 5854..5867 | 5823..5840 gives 1.12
